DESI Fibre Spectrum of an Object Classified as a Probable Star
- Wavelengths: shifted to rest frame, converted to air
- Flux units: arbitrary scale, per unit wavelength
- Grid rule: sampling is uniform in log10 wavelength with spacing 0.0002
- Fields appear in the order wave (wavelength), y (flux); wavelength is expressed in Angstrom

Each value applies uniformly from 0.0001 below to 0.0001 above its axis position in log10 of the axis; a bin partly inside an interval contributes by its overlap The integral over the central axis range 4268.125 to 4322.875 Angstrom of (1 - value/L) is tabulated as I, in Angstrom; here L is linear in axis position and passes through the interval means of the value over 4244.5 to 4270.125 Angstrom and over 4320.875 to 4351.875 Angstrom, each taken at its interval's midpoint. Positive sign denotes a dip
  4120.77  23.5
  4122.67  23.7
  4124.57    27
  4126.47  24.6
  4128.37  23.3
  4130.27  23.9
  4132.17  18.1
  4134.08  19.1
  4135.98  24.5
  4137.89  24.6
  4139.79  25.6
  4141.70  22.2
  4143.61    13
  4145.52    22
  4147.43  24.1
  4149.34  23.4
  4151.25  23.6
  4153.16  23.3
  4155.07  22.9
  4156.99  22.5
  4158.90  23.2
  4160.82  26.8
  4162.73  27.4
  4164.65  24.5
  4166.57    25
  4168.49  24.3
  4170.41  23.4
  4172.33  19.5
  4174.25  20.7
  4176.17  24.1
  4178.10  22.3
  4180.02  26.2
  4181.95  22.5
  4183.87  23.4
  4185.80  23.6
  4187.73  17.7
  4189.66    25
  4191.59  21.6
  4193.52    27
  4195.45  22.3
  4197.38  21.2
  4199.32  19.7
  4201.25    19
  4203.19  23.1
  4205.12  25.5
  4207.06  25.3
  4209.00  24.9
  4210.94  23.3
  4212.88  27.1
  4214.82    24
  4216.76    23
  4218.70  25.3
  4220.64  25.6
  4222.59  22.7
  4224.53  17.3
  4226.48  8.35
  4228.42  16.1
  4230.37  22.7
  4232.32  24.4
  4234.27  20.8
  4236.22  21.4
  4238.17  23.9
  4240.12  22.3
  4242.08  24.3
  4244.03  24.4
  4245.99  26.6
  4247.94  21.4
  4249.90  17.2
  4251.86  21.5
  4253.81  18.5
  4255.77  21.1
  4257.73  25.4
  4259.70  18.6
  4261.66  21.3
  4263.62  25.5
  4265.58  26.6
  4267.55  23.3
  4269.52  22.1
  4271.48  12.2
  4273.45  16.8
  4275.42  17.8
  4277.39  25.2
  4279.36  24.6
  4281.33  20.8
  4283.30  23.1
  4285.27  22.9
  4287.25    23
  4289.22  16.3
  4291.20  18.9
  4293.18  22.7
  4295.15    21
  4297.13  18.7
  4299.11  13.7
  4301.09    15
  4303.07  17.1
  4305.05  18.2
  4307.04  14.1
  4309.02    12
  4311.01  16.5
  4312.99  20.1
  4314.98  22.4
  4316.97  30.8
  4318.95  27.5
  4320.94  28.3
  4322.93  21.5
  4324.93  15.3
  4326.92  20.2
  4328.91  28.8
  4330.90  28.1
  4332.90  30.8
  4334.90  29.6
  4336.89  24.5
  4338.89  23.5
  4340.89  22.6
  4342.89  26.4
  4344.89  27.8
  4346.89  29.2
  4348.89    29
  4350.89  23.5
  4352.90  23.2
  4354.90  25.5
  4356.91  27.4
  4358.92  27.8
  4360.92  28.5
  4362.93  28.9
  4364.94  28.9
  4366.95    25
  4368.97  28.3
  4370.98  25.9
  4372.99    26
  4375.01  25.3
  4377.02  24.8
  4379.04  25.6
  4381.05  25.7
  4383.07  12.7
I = 8.5 Angstrom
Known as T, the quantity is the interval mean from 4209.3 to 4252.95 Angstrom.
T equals 22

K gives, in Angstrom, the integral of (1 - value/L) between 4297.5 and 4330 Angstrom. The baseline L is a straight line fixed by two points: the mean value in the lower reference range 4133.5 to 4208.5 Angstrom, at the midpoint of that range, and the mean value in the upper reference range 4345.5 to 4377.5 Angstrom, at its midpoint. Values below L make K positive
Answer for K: 7.2 Angstrom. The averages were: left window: 23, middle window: 20.1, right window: 26.7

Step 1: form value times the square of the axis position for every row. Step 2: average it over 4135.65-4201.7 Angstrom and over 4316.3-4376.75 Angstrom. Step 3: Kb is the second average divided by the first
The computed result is 1.24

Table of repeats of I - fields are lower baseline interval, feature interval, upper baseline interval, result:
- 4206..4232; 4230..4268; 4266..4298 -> -2.0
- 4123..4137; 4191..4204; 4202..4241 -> 0.3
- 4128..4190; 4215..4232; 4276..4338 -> 1.4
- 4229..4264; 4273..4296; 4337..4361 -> 2.4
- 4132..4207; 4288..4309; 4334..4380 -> 6.6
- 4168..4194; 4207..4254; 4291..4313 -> -3.6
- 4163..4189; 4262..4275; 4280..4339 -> 0.6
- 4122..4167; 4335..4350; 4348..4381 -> -0.1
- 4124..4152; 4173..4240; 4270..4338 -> -1.2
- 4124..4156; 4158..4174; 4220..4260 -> -1.3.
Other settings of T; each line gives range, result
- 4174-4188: 22.9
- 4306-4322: 21.5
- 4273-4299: 20.7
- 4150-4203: 23.1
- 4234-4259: 22.2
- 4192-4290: 21.9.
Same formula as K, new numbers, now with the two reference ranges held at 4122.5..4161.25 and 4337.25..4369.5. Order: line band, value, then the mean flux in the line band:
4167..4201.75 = 1.6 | 22.5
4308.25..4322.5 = 1.8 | 22.6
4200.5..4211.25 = 0.2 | 23.6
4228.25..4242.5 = 1.3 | 22.2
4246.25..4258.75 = 1.8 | 21.2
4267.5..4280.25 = 2.6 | 20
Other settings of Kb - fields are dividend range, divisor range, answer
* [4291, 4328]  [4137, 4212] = 0.91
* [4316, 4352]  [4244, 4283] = 1.25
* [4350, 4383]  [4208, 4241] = 1.26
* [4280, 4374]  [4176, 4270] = 1.10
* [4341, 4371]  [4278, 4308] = 1.43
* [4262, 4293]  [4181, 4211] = 0.97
